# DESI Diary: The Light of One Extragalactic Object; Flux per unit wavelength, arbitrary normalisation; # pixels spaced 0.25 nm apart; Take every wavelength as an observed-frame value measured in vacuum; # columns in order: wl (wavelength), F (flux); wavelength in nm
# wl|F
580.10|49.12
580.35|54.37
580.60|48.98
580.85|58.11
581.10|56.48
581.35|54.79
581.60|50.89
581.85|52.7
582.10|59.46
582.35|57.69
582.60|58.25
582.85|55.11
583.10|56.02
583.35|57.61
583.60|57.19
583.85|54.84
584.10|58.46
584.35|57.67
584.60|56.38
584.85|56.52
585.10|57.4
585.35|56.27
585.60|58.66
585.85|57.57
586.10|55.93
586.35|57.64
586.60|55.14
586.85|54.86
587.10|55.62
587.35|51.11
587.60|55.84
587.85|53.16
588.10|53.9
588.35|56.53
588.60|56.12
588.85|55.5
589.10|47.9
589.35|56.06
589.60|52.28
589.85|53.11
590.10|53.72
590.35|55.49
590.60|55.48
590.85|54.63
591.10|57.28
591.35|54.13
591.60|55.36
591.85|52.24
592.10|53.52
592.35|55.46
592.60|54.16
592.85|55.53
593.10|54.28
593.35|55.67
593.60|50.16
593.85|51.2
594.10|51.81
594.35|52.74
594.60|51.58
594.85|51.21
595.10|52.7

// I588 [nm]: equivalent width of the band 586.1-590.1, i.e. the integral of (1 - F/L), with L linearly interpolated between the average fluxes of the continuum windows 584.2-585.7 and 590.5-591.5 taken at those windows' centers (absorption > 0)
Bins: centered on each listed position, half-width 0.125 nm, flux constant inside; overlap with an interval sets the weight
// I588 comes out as 0.134 nm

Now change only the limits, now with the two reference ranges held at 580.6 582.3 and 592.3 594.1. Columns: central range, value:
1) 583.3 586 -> -0.12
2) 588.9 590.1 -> 0.03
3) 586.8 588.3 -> 0.00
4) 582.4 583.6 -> -0.04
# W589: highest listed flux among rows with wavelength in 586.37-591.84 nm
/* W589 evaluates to 57.28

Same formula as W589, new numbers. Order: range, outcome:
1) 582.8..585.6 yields 58.66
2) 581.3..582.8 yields 59.46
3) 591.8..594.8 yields 55.67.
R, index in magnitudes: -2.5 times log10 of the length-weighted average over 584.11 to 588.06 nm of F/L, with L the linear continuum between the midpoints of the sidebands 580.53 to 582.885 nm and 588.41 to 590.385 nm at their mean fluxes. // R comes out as -0.03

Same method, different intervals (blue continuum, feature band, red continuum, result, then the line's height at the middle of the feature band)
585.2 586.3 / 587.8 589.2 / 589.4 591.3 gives 0.03 mag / 55.6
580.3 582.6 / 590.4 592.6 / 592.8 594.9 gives -0.03 mag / 53.1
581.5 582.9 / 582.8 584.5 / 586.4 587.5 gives -0.03 mag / 55.4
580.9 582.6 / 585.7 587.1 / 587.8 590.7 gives -0.03 mag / 54.7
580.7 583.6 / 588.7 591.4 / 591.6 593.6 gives 0.01 mag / 54.7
